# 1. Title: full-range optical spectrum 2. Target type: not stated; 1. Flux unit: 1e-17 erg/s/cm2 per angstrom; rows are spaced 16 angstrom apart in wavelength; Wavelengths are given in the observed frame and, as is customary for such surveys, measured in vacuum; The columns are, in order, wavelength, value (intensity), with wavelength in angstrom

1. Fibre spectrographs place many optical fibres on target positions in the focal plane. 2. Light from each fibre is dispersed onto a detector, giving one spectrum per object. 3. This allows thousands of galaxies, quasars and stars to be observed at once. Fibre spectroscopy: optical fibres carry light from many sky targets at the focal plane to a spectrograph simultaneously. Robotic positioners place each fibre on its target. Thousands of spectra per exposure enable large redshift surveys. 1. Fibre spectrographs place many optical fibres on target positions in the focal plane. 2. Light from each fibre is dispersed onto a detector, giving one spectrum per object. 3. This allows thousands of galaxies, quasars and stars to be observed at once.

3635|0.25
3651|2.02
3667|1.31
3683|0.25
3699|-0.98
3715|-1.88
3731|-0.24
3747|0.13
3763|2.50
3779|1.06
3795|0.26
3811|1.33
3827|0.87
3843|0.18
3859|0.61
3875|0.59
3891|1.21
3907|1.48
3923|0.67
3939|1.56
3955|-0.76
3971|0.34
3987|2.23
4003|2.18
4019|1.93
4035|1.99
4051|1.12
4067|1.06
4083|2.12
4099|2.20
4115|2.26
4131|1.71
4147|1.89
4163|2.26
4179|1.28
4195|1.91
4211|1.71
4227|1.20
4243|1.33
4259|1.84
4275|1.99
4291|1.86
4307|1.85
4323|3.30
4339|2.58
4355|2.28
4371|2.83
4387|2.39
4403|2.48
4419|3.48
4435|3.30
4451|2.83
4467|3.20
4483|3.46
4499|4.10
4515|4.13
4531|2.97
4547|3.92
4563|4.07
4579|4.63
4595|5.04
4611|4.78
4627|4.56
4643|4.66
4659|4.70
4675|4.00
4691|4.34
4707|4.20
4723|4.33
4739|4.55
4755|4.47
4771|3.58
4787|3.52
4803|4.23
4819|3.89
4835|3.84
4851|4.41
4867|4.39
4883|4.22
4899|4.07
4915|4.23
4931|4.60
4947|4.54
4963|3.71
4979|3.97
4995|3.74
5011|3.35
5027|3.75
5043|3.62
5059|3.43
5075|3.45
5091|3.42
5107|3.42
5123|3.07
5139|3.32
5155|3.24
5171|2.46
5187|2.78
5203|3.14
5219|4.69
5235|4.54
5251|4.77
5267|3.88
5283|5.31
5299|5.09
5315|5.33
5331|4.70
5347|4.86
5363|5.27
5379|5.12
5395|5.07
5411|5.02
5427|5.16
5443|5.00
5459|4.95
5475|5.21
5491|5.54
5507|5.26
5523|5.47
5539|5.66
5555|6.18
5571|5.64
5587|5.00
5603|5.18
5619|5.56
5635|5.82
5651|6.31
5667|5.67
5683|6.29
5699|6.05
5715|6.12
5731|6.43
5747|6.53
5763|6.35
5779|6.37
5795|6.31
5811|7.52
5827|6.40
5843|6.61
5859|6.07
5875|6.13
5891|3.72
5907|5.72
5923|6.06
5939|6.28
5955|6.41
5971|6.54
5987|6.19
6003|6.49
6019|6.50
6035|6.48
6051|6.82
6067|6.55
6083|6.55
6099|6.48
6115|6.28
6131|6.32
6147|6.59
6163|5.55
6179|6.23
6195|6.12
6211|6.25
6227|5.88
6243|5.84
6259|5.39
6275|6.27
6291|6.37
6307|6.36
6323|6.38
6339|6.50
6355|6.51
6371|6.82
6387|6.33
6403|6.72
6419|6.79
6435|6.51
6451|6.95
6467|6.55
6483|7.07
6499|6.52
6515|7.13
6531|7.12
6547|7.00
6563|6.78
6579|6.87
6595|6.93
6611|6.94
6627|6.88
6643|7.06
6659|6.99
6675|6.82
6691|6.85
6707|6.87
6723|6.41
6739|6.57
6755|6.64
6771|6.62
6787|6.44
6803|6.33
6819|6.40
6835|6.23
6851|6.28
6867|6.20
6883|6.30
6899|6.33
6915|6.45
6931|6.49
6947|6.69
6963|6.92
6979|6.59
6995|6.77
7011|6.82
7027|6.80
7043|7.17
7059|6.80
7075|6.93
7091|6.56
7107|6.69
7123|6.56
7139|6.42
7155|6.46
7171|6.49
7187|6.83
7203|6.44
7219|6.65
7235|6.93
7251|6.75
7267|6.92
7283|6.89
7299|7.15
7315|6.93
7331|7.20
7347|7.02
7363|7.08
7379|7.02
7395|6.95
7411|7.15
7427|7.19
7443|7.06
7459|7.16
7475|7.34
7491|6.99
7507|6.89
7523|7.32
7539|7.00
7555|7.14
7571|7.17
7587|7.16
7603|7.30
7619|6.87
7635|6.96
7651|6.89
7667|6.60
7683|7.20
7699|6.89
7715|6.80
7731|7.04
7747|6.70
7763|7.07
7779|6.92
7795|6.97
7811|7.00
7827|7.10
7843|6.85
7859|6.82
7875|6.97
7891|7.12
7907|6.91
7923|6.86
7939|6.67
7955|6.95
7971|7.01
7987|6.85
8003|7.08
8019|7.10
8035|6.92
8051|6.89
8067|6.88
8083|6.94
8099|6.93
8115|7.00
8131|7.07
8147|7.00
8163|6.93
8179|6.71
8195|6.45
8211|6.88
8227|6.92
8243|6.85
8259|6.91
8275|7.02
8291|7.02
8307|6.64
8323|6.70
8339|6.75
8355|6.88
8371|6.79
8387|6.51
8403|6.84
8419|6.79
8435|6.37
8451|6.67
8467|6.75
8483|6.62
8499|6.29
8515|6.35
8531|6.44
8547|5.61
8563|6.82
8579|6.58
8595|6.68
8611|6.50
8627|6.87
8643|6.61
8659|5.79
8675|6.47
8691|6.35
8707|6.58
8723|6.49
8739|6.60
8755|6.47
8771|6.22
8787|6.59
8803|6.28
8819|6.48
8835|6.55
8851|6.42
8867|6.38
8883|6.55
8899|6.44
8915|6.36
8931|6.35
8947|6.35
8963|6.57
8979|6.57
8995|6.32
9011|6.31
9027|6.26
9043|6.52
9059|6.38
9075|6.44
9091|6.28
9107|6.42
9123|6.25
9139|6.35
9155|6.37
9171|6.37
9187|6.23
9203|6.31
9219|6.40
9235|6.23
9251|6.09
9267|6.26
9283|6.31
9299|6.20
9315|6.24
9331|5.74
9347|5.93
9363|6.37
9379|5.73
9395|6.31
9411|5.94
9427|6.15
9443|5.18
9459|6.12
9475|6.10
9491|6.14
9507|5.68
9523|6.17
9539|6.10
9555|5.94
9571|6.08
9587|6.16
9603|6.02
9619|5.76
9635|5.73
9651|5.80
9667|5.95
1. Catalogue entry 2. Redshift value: 0.00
